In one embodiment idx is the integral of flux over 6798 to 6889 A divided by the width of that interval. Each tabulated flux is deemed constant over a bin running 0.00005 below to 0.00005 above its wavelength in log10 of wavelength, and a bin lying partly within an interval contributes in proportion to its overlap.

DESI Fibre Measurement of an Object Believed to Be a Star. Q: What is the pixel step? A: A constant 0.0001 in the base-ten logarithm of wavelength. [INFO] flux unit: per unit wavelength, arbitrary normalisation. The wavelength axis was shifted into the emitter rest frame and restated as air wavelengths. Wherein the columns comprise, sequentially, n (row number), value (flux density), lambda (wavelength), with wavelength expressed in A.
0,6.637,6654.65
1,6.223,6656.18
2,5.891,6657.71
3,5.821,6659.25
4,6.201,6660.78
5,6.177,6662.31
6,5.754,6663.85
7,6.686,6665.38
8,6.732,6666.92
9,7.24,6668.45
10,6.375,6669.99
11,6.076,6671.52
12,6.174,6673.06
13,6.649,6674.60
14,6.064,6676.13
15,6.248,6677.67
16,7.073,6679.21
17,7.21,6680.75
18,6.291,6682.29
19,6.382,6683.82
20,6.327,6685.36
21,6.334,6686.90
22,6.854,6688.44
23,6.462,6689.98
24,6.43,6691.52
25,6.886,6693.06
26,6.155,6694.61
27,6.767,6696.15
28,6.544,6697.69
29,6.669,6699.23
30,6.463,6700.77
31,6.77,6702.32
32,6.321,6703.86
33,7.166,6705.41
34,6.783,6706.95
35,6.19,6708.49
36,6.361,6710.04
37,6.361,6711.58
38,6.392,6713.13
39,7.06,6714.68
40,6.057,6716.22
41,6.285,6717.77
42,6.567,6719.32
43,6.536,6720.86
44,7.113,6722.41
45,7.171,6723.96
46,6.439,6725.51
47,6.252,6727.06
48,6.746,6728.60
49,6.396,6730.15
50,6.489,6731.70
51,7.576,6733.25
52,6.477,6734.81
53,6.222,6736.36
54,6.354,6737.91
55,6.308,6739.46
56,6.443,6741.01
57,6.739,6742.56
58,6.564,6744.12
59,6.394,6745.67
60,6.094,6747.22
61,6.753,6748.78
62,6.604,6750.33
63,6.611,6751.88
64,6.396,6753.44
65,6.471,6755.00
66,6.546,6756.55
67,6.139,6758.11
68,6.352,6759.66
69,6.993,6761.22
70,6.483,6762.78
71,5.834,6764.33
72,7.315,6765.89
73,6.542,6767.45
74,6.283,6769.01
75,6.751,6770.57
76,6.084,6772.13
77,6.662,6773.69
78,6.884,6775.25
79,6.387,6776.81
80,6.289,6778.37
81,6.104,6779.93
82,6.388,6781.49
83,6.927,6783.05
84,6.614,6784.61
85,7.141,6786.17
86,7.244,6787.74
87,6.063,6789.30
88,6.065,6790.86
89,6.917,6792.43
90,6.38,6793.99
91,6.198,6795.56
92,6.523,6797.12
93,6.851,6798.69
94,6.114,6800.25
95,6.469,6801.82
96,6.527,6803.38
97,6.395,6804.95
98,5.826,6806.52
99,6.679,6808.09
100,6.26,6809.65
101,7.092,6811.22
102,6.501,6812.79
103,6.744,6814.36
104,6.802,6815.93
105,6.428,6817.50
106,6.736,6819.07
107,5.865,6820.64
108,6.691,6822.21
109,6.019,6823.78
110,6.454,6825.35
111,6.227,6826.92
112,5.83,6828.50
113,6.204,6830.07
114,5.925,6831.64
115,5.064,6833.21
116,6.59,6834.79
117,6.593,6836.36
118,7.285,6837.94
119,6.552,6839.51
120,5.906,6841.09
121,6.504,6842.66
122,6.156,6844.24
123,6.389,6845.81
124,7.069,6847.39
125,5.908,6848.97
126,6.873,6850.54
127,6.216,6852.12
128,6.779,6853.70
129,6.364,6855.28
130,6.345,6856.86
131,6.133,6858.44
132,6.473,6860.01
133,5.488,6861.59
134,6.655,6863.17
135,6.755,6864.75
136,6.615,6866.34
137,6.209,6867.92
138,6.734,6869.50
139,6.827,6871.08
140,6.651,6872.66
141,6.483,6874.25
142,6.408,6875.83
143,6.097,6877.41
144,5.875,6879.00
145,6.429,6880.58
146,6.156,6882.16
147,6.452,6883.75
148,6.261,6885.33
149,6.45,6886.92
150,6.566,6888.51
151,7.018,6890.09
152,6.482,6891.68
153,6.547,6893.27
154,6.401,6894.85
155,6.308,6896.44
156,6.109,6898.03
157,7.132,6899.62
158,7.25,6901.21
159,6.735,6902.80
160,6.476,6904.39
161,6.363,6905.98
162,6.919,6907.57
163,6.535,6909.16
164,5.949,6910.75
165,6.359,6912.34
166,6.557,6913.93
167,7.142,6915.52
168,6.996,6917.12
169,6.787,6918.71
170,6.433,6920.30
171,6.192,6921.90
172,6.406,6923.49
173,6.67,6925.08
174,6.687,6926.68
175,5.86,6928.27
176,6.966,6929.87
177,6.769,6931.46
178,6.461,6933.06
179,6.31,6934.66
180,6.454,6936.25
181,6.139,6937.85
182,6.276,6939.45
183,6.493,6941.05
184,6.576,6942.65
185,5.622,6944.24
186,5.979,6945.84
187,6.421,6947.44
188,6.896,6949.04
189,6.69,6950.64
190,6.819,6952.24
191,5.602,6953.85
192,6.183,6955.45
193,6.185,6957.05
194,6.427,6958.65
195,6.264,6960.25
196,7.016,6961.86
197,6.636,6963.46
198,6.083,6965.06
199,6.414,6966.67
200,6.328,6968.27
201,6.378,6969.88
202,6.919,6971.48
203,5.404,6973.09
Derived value 6.39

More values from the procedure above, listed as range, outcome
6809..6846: 6.37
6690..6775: 6.54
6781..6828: 6.5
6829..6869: 6.36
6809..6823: 6.57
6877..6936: 6.52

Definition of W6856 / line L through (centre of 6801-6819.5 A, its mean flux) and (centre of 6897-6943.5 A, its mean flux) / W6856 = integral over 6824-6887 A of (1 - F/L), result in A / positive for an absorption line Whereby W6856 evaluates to 1.8 A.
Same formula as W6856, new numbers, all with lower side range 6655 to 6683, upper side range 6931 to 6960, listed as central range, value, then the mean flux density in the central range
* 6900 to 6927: -1.2 A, 6.62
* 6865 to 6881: -0.2 A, 6.44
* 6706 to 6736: -1.0 A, 6.59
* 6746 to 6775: -0.6 A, 6.5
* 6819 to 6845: 0.4 A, 6.26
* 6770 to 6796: -0.7 A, 6.54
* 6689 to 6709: -0.7 A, 6.59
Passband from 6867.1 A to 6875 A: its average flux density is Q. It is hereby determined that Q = 6.58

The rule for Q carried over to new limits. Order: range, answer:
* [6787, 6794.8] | 6.53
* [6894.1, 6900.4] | 6.48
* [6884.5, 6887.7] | 6.36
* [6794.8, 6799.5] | 6.53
